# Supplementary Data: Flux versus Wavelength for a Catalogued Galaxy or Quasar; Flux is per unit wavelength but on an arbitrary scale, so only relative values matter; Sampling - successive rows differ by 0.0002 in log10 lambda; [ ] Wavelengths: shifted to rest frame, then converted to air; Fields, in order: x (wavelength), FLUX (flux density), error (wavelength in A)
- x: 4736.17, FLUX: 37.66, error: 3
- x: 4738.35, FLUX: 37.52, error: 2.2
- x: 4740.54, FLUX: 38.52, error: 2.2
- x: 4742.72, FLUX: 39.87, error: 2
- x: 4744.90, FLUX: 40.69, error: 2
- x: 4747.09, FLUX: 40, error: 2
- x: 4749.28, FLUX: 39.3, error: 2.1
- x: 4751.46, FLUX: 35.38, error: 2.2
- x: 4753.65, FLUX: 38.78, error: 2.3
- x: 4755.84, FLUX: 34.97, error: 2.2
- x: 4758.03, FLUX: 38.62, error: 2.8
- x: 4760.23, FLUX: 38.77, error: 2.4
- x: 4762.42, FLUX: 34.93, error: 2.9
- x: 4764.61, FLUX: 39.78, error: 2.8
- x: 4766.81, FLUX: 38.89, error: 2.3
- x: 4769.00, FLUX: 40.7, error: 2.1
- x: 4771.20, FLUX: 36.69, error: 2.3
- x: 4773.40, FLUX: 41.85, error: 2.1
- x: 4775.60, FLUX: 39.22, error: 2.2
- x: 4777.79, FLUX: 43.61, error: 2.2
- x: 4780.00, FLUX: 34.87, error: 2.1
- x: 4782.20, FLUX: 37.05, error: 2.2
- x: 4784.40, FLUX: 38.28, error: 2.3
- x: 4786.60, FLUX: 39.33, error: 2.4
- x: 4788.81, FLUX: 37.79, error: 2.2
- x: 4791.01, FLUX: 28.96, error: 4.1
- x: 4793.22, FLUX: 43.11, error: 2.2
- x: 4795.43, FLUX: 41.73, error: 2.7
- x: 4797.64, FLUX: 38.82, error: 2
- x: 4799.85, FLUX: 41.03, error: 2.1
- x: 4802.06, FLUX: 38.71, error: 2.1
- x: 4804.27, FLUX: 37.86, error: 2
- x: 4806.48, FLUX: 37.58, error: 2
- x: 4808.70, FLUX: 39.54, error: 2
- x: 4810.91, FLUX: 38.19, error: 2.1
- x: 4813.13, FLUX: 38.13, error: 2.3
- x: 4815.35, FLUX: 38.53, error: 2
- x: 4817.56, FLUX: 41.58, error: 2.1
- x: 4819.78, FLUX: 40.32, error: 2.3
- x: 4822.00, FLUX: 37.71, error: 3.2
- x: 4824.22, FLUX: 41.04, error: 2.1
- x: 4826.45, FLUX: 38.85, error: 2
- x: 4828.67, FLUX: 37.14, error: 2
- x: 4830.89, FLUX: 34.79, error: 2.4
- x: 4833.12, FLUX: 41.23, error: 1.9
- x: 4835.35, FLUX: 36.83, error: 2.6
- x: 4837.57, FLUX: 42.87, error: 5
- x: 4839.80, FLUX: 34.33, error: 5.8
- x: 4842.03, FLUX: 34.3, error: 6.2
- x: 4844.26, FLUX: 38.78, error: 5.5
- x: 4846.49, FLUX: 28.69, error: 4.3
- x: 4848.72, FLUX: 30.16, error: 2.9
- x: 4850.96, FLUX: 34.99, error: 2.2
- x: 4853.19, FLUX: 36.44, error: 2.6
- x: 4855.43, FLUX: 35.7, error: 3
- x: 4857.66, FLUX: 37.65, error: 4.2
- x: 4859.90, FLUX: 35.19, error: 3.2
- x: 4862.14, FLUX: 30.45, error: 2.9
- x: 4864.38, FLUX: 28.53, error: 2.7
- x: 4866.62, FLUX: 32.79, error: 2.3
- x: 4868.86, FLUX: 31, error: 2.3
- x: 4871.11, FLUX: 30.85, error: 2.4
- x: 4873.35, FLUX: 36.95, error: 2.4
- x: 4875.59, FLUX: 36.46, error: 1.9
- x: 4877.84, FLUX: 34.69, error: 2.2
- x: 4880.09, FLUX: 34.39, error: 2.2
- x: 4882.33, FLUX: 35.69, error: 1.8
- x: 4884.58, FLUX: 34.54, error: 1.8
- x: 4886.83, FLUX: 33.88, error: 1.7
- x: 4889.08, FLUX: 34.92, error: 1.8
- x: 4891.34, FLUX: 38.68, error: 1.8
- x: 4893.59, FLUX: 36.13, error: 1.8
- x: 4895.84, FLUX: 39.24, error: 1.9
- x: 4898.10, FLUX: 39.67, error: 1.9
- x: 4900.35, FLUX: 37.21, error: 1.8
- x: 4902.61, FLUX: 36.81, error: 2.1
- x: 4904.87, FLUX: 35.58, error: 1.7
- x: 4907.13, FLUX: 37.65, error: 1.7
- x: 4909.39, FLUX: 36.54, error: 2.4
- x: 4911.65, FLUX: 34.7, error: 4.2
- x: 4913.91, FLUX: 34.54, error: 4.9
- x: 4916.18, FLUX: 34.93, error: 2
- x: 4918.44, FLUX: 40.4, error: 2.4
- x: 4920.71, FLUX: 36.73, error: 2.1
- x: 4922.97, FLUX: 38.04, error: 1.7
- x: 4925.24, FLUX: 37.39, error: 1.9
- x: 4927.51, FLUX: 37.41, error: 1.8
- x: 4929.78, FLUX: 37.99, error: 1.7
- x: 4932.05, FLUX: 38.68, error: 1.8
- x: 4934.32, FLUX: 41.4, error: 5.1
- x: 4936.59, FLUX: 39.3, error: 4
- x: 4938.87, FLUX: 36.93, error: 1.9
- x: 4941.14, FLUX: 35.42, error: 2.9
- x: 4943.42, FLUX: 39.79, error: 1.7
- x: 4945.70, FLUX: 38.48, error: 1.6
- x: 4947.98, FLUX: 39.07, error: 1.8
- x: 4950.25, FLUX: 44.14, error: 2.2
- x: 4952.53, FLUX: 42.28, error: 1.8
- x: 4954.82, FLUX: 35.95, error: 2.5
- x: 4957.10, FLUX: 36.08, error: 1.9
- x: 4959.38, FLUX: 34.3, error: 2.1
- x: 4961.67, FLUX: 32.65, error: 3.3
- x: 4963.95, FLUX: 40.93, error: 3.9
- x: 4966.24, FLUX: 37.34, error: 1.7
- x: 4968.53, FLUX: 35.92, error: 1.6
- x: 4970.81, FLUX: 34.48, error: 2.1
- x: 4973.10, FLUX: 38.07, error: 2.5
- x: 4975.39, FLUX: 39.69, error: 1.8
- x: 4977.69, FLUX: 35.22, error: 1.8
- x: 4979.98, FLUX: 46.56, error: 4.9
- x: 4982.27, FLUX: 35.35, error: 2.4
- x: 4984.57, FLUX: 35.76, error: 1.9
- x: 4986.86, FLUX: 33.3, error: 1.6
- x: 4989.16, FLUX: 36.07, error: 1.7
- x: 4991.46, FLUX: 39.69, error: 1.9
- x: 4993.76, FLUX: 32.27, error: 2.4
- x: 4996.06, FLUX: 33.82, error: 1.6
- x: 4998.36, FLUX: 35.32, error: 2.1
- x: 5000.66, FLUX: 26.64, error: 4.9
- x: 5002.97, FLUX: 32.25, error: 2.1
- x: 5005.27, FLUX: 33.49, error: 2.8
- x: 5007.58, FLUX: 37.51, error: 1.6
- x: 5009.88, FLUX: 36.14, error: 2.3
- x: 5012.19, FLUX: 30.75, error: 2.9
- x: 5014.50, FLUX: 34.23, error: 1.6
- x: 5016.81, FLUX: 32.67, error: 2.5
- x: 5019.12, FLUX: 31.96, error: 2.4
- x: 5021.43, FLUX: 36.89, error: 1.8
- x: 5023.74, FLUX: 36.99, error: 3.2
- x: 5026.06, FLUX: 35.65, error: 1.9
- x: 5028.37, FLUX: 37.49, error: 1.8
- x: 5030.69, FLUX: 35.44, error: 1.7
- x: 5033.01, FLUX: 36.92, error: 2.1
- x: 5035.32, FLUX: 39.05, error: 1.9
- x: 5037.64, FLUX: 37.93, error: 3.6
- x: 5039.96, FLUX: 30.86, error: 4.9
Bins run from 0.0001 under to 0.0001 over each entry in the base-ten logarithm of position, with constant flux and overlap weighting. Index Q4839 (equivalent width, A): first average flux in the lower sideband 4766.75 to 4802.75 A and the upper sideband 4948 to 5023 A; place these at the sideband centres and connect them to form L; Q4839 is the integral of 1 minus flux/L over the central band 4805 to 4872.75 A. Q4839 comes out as 3.5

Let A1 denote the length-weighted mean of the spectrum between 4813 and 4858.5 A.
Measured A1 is 37.1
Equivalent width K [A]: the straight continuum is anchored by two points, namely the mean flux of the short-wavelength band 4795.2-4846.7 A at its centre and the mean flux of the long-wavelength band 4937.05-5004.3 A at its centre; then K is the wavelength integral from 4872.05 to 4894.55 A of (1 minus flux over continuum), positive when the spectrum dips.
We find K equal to 1.25 A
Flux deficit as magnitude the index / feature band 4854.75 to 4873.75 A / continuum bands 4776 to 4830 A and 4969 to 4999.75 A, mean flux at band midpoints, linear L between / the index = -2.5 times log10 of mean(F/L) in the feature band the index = 0.151 mag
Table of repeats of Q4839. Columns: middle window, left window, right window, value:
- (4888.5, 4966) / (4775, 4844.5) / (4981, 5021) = -4.1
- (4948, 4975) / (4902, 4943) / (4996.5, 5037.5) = -1.0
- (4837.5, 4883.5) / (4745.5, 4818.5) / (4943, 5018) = 4.3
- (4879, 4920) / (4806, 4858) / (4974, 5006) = 0.1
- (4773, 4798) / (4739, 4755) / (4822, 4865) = -0.7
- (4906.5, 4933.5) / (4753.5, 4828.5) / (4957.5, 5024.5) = -0.4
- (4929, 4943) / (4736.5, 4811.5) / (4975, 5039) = -0.8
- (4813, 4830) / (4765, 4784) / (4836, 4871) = -1.4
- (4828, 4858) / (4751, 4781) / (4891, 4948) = 1.6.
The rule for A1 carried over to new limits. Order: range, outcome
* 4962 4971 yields 37.1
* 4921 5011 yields 36.9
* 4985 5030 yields 34.4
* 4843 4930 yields 35.4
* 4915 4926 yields 37.5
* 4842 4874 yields 33.4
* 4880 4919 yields 36.4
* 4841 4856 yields 34.1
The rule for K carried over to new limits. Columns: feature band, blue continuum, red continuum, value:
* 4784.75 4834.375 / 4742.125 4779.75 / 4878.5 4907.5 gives -1.00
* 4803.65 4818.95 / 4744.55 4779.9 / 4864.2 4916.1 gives -0.57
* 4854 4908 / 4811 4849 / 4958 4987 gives 3.12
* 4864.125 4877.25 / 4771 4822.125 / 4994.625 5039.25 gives 1.52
